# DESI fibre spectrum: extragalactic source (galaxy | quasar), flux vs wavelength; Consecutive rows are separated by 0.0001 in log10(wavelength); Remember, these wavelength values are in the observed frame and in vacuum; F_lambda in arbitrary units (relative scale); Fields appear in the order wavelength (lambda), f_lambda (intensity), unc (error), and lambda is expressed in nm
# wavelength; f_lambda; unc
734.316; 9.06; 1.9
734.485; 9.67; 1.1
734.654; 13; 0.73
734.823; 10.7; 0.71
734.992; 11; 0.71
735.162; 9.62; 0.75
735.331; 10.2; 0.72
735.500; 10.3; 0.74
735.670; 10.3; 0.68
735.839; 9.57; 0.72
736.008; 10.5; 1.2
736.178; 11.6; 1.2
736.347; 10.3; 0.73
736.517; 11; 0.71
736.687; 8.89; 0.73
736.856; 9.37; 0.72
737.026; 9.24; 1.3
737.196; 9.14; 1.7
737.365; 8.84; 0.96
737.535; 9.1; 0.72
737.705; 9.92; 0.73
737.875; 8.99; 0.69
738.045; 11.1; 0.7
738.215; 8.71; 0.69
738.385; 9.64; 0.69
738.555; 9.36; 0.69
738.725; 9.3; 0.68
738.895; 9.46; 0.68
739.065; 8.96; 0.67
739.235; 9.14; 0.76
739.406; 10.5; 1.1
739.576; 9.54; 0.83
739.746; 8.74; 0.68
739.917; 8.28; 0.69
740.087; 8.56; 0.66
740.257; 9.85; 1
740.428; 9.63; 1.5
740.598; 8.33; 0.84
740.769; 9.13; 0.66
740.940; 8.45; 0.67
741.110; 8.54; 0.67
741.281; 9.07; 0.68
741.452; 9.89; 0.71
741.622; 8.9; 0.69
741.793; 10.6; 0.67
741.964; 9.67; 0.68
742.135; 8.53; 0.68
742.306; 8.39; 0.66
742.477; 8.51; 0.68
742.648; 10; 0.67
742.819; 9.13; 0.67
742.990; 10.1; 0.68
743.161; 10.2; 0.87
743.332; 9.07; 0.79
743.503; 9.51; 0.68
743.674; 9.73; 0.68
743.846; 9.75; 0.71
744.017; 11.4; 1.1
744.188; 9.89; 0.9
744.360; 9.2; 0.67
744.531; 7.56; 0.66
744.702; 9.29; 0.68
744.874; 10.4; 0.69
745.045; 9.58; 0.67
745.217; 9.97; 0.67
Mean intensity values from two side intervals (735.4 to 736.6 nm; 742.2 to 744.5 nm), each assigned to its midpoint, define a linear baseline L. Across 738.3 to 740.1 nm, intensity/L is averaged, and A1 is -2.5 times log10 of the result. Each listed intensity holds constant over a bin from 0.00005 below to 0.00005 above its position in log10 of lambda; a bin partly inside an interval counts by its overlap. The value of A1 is 0.09 mag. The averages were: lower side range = 10.5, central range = 9.25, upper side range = 9.55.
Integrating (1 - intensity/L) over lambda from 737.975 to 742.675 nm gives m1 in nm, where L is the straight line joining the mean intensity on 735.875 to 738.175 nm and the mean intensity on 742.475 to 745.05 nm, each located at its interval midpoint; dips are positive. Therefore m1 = 0.24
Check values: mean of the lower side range 9.82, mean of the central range 9.23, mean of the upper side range 9.62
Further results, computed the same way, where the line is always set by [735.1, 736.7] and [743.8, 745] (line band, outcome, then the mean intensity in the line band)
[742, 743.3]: 0.067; 9.27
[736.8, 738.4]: 0.121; 9.39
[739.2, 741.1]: 0.170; 9.08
